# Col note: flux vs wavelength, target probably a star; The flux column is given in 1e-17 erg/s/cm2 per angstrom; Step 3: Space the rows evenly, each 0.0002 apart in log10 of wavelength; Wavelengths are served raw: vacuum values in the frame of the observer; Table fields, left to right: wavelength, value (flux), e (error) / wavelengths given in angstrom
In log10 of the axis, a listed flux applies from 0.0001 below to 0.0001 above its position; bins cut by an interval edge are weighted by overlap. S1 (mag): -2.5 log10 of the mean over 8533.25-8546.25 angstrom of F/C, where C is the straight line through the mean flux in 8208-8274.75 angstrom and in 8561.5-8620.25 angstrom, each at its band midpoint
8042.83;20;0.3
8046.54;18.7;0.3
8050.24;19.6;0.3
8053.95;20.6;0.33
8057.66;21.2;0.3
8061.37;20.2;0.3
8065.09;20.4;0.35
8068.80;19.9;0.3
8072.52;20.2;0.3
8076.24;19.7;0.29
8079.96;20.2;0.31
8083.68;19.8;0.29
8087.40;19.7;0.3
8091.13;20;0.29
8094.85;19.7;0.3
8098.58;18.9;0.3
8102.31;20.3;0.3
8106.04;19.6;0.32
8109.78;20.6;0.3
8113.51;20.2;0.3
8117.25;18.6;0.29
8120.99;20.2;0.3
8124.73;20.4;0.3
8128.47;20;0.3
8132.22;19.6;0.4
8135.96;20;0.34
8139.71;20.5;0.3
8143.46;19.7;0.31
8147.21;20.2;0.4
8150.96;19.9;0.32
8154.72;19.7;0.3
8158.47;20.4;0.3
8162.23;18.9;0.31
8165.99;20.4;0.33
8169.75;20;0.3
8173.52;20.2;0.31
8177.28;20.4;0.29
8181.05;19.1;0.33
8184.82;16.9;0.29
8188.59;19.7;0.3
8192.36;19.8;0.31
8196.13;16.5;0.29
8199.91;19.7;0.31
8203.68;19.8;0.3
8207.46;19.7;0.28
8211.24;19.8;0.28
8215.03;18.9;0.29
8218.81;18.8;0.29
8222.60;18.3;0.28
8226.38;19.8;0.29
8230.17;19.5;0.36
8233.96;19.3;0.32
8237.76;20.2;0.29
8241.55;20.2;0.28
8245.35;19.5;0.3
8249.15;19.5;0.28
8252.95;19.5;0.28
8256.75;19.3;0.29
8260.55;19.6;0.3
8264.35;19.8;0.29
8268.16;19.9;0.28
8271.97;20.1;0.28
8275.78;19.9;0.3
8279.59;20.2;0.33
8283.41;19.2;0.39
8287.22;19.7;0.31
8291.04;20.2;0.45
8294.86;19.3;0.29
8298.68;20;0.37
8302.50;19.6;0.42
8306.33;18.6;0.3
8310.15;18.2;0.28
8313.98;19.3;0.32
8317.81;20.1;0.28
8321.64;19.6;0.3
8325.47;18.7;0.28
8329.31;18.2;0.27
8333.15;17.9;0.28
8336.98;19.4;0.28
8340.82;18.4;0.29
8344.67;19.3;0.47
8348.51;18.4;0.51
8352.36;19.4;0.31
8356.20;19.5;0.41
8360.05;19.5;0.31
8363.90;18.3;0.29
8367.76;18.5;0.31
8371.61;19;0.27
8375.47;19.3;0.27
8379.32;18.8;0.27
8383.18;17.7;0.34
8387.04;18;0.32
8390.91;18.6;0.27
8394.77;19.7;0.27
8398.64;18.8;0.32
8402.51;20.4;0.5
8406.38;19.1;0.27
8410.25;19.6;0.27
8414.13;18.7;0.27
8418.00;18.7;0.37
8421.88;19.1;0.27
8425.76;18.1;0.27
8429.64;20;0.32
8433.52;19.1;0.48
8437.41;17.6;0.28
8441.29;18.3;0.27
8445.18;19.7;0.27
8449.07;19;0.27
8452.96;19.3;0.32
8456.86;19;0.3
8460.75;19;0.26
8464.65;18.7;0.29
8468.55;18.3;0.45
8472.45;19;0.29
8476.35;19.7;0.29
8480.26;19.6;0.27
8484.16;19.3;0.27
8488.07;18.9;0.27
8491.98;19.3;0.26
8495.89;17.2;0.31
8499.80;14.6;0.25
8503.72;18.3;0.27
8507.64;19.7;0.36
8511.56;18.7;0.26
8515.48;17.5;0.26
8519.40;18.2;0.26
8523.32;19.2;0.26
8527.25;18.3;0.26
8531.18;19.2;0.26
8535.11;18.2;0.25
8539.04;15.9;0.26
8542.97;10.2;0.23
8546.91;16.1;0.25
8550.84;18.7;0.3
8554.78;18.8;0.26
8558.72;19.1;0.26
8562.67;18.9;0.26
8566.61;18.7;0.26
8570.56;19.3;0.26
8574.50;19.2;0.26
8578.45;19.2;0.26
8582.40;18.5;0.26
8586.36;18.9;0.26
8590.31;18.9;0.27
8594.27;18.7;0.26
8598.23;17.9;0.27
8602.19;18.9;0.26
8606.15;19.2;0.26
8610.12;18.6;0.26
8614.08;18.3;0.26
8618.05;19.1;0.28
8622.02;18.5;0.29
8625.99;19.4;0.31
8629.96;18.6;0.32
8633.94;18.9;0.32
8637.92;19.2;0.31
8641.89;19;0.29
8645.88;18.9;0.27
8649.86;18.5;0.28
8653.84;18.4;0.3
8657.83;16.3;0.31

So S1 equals 0.26 mag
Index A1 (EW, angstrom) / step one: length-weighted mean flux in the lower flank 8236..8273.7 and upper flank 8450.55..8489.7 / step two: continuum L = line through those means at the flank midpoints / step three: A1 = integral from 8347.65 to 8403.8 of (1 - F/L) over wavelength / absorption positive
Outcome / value 1.3 angstrom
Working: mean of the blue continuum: 19.8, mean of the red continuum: 19.1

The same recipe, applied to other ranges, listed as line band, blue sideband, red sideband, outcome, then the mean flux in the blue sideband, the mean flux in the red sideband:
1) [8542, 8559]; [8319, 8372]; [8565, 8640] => 1.9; 18.9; 18.8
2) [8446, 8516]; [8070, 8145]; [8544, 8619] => 0.7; 19.9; 18.6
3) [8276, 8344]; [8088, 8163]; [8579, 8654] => 0.8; 19.9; 18.8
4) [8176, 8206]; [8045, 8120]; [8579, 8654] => 1.1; 19.9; 18.8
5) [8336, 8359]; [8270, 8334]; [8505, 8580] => 0.1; 19.4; 18.1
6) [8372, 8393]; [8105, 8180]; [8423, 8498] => 0.7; 20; 18.9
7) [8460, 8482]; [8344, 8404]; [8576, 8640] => -0.2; 18.9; 18.8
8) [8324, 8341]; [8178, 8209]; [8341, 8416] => 0.4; 18.9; 19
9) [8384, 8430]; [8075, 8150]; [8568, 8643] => 0.7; 19.9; 18.9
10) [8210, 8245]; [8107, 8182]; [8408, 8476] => 0.4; 20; 18.9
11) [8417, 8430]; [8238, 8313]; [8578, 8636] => 0.2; 19.6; 18.8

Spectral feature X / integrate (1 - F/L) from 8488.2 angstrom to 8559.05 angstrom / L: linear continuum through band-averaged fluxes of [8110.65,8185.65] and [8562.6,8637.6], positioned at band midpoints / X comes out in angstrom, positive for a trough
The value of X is 5.1 angstrom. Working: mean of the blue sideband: 19.8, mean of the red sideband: 18.8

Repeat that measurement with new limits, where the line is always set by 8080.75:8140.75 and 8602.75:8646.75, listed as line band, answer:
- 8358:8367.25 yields 0.26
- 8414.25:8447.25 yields 0.75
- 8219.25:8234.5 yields 0.37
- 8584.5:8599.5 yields 0.25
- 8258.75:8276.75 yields -0.26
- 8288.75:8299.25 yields -0.15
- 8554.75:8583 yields -0.01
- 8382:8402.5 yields 0.60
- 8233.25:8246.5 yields -0.16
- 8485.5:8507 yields 1.46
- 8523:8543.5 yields 2.10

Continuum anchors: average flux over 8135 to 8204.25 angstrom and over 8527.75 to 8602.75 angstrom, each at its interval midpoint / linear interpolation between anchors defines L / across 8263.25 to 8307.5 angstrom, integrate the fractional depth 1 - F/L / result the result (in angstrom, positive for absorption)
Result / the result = -1.4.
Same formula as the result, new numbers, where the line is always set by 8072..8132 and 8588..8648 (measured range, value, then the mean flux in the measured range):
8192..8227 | 1.1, 19.1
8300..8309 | 0.2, 19.1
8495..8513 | 1.3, 17.7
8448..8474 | 0.3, 18.9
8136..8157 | -0.2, 20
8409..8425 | 0.2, 18.9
